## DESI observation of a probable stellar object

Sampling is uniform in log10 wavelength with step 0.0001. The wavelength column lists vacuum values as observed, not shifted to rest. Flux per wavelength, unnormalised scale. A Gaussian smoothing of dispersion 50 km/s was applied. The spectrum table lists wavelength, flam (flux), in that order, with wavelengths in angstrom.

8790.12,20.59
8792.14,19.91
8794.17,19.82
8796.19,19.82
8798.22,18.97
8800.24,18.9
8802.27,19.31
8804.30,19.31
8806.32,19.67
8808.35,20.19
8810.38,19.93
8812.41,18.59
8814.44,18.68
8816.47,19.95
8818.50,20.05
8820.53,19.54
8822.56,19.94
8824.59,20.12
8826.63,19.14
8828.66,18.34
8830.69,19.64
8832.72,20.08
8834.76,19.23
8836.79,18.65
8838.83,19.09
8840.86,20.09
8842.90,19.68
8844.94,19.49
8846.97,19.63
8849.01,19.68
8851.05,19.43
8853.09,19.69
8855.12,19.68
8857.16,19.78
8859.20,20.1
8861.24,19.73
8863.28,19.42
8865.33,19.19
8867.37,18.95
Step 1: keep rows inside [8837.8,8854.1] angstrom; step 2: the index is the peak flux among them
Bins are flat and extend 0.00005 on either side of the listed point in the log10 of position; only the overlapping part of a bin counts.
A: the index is 20.09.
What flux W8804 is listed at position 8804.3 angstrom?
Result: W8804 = 19.31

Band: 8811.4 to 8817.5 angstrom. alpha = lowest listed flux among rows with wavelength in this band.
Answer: 18.59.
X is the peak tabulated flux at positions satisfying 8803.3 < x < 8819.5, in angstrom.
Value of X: 20.19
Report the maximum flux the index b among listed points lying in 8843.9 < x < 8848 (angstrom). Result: 19.63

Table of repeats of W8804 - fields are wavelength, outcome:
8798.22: 18.97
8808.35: 20.19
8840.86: 20.09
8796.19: 19.82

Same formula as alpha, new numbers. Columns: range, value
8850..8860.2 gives 19.43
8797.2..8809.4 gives 18.9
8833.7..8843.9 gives 18.65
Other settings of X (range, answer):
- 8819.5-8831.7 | 20.12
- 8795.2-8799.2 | 19.82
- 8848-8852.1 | 19.68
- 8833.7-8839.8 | 19.23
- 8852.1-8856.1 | 19.69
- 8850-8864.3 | 20.1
